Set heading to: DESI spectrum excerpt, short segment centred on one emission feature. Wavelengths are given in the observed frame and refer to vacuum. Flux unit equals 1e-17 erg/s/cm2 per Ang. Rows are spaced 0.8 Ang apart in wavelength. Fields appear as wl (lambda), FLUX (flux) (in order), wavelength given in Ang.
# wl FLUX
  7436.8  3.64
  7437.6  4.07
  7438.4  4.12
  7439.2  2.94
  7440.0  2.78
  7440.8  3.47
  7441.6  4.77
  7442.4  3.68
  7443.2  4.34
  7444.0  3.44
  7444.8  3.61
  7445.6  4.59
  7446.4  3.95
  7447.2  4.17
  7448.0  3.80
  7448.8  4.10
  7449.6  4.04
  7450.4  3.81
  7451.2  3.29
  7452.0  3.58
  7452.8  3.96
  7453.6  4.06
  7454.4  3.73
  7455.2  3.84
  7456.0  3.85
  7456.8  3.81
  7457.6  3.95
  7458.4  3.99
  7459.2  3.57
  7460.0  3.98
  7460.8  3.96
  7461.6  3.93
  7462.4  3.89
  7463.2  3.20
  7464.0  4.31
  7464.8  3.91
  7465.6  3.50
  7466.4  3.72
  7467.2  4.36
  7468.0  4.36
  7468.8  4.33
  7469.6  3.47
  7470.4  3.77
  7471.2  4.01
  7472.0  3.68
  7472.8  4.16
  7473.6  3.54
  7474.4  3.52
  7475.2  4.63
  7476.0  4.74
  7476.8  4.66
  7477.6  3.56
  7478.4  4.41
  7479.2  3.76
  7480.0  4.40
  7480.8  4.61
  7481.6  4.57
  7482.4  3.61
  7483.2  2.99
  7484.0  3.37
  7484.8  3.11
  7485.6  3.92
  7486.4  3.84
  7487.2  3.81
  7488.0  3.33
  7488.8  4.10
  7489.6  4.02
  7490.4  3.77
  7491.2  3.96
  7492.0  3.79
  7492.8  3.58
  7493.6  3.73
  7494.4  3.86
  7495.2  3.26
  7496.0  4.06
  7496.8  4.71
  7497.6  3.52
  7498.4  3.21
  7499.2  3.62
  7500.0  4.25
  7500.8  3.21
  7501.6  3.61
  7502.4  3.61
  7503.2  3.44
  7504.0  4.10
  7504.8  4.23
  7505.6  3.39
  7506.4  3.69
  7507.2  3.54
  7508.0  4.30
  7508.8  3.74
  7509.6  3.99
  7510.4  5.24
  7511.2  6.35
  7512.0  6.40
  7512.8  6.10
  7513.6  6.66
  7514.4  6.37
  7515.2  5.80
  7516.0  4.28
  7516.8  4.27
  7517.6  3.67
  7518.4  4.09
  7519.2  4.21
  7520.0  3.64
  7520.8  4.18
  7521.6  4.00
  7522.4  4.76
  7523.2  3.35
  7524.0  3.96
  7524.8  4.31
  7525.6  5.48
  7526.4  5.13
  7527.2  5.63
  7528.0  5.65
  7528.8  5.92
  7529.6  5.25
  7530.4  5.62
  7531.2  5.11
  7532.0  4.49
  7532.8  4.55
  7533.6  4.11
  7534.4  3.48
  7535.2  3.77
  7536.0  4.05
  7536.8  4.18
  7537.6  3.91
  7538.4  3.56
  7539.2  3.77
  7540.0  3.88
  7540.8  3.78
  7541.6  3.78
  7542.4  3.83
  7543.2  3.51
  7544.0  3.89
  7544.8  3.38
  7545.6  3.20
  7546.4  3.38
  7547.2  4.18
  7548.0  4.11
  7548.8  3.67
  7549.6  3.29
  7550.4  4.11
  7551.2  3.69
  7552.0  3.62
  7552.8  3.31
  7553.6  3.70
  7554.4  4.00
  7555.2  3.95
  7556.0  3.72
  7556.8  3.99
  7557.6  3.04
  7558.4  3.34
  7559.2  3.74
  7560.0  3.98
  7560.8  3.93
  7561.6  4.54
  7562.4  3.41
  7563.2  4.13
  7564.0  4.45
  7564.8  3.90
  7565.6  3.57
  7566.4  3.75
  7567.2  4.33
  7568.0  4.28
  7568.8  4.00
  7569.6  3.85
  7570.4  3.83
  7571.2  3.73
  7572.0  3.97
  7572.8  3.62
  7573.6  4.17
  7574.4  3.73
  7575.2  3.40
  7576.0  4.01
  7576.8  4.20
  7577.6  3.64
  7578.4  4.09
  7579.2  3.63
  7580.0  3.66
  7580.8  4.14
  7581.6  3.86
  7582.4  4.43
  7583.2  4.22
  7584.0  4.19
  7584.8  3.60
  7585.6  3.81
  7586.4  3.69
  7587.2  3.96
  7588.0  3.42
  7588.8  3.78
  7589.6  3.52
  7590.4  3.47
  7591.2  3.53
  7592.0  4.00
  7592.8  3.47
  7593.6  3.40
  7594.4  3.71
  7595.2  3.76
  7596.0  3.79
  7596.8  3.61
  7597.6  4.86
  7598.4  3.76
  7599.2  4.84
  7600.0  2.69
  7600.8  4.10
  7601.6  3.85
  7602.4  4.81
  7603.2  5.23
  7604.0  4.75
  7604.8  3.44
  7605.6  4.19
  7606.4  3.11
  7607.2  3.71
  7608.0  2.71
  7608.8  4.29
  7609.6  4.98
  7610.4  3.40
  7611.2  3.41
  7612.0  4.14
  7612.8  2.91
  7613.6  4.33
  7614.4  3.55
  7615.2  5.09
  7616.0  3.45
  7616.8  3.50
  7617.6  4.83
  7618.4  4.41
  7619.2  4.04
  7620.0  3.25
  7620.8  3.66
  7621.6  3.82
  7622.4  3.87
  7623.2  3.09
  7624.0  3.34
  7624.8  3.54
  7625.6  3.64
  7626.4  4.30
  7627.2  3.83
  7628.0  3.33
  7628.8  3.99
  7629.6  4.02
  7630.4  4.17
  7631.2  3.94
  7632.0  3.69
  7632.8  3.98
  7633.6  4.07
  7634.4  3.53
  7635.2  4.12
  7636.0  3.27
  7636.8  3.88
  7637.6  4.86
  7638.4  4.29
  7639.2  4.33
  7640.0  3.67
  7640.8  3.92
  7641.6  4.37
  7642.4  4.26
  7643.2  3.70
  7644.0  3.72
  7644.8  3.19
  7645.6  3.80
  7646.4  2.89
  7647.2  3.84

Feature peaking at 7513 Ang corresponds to [S II]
